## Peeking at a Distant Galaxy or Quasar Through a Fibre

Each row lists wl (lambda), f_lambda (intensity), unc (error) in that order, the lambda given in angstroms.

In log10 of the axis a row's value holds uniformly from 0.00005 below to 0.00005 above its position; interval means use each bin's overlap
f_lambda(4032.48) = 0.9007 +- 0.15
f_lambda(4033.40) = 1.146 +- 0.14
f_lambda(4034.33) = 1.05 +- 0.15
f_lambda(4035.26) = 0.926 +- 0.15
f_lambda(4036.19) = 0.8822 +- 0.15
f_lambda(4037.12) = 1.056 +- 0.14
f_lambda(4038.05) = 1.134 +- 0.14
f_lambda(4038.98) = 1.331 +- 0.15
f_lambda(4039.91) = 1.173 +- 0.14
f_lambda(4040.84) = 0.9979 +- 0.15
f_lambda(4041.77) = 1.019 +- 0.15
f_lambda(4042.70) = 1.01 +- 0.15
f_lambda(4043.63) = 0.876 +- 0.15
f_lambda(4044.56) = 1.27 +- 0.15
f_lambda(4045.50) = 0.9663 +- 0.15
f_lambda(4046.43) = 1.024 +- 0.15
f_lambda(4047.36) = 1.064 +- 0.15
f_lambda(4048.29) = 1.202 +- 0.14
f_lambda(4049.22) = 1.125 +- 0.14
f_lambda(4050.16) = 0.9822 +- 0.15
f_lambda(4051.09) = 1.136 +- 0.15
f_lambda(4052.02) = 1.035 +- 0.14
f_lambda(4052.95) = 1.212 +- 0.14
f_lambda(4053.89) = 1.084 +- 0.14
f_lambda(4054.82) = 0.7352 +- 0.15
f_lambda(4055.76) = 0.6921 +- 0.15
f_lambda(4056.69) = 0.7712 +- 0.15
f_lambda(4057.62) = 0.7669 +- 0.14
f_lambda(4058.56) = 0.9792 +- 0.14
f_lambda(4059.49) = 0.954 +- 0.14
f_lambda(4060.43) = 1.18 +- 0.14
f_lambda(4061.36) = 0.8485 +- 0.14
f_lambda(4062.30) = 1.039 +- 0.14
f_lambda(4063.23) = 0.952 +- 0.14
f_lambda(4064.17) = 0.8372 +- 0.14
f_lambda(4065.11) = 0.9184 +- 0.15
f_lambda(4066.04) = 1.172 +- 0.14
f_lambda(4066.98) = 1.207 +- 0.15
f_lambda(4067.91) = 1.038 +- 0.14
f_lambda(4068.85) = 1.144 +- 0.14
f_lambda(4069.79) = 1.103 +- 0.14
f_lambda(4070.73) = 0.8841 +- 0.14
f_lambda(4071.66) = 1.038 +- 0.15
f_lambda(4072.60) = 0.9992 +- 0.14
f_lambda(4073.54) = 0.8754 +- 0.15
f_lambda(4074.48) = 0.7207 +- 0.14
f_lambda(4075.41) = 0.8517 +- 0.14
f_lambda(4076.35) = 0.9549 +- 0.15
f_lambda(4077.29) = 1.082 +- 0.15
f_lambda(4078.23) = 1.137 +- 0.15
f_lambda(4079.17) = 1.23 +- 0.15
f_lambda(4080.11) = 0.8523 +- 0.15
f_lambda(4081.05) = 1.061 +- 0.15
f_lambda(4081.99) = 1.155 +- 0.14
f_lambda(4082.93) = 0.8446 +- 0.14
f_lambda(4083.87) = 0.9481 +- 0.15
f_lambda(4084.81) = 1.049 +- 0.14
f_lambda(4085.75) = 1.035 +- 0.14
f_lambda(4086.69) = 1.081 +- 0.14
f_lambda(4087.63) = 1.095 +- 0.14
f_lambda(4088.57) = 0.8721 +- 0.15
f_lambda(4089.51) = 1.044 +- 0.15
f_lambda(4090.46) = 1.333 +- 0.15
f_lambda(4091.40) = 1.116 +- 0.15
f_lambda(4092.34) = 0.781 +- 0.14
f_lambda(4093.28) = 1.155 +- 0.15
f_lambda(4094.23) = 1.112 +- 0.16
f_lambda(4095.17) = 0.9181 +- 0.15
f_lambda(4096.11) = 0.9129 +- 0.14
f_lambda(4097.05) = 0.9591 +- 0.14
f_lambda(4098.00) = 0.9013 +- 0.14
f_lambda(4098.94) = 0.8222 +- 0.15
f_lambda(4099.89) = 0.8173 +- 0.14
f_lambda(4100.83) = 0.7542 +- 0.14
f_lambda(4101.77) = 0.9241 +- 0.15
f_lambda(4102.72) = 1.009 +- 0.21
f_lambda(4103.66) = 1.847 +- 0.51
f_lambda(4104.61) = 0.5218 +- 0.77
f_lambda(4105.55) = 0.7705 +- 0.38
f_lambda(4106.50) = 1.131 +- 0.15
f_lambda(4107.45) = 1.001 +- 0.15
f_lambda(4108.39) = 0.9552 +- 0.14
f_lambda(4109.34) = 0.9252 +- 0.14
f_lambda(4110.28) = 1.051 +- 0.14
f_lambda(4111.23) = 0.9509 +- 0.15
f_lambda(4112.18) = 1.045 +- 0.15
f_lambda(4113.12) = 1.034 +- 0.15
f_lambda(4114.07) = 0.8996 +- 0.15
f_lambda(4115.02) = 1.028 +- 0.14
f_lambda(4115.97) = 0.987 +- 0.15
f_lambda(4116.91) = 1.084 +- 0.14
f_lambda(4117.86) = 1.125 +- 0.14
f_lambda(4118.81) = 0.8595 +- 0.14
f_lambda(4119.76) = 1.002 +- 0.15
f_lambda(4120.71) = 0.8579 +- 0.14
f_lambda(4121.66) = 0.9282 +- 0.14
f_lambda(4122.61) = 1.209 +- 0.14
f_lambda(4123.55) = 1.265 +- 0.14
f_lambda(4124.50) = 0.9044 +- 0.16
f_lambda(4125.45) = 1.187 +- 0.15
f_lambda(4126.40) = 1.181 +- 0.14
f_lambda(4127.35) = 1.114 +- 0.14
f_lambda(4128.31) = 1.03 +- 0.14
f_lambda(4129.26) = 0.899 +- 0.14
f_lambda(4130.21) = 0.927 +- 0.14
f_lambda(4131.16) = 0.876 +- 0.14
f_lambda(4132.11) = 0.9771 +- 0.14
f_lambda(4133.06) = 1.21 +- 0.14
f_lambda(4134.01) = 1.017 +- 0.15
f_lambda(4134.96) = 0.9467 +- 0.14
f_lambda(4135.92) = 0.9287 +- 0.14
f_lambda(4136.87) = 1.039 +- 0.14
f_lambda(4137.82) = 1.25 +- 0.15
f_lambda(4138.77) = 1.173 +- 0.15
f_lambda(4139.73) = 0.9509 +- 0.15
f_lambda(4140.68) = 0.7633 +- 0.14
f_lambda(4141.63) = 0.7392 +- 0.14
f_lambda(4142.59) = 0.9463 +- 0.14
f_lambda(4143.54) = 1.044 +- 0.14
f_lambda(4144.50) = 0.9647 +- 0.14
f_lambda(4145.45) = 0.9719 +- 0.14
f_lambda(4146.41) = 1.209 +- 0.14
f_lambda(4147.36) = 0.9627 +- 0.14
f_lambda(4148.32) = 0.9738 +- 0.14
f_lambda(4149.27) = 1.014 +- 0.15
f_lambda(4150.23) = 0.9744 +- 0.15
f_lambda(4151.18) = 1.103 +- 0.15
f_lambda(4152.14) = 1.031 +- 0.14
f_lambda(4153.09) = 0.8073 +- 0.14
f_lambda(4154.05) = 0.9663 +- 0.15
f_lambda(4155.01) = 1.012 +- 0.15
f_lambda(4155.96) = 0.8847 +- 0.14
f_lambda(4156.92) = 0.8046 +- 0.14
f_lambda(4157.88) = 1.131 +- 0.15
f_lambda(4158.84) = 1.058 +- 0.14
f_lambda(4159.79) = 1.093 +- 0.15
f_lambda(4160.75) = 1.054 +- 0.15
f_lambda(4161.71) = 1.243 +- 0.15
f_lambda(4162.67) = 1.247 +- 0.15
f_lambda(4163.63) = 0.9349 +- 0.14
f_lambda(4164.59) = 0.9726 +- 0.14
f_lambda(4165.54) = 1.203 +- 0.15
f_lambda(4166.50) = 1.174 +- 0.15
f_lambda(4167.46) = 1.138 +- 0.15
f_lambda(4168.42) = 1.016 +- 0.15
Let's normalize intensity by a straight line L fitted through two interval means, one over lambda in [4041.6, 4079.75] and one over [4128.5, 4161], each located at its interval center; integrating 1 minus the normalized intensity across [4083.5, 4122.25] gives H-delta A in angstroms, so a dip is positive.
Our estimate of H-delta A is 0.2 angstroms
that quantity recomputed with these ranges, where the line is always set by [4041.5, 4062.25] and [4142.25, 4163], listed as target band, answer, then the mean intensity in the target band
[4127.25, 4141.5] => 0.3 angstroms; 0.997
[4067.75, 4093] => -0.2 angstroms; 1.01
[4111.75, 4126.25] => -0.3 angstroms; 1.03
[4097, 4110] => 0.7 angstroms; 0.954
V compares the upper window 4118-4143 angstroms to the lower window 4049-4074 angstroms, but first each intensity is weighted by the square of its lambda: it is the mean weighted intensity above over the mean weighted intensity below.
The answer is 1.06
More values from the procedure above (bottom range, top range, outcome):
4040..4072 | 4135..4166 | 1.05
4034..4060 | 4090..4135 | 1.02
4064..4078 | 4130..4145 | 1.02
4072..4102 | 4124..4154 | 1.05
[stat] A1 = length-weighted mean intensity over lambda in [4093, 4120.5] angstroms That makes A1 0.98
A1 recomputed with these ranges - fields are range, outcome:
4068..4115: 0.994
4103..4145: 1.01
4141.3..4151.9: 0.995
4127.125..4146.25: 0.99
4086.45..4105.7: 0.991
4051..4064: 0.948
